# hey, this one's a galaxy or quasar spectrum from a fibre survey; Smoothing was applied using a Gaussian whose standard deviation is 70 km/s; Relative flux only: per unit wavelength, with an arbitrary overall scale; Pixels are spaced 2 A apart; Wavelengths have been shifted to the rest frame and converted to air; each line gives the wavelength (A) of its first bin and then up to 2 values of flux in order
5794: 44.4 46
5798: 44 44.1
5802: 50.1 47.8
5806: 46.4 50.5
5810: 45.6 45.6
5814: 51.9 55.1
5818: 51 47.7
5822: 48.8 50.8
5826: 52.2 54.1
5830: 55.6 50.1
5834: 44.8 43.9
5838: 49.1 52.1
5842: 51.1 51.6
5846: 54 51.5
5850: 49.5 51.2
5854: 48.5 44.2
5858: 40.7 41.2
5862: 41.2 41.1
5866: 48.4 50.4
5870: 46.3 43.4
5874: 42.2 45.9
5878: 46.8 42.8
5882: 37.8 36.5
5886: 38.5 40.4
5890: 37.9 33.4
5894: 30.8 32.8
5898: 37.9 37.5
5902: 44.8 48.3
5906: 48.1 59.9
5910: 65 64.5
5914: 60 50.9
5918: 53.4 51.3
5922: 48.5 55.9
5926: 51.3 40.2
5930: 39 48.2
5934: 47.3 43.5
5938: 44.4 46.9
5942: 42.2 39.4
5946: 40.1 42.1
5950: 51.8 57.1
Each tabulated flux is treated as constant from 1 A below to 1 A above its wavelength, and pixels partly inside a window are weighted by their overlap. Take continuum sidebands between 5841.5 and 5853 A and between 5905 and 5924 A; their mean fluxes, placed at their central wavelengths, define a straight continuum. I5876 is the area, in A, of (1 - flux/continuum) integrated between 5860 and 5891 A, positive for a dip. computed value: 6.2 A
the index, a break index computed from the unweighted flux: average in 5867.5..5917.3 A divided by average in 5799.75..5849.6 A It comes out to 0.90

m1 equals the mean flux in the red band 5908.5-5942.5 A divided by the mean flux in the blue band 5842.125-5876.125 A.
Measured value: 1.08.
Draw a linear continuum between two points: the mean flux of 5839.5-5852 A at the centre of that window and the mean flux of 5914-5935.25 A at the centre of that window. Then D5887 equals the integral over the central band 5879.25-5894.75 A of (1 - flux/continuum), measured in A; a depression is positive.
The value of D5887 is 4.0 A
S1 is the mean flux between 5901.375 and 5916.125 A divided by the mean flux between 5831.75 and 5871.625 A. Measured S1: 1.17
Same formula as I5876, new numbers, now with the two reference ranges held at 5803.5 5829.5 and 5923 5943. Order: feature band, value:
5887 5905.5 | 3.4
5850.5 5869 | 1.2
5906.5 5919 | -3.2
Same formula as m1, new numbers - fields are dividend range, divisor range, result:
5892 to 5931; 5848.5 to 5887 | 1.09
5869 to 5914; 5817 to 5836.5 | 0.88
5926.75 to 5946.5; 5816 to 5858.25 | 0.87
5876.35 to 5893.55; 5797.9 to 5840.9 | 0.80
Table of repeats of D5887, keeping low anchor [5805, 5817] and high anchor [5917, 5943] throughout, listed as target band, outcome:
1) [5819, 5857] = -1.0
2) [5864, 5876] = 0.6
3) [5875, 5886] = 1.4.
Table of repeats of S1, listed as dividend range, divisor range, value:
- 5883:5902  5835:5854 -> 0.73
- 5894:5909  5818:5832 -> 0.84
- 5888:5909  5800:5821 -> 0.84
